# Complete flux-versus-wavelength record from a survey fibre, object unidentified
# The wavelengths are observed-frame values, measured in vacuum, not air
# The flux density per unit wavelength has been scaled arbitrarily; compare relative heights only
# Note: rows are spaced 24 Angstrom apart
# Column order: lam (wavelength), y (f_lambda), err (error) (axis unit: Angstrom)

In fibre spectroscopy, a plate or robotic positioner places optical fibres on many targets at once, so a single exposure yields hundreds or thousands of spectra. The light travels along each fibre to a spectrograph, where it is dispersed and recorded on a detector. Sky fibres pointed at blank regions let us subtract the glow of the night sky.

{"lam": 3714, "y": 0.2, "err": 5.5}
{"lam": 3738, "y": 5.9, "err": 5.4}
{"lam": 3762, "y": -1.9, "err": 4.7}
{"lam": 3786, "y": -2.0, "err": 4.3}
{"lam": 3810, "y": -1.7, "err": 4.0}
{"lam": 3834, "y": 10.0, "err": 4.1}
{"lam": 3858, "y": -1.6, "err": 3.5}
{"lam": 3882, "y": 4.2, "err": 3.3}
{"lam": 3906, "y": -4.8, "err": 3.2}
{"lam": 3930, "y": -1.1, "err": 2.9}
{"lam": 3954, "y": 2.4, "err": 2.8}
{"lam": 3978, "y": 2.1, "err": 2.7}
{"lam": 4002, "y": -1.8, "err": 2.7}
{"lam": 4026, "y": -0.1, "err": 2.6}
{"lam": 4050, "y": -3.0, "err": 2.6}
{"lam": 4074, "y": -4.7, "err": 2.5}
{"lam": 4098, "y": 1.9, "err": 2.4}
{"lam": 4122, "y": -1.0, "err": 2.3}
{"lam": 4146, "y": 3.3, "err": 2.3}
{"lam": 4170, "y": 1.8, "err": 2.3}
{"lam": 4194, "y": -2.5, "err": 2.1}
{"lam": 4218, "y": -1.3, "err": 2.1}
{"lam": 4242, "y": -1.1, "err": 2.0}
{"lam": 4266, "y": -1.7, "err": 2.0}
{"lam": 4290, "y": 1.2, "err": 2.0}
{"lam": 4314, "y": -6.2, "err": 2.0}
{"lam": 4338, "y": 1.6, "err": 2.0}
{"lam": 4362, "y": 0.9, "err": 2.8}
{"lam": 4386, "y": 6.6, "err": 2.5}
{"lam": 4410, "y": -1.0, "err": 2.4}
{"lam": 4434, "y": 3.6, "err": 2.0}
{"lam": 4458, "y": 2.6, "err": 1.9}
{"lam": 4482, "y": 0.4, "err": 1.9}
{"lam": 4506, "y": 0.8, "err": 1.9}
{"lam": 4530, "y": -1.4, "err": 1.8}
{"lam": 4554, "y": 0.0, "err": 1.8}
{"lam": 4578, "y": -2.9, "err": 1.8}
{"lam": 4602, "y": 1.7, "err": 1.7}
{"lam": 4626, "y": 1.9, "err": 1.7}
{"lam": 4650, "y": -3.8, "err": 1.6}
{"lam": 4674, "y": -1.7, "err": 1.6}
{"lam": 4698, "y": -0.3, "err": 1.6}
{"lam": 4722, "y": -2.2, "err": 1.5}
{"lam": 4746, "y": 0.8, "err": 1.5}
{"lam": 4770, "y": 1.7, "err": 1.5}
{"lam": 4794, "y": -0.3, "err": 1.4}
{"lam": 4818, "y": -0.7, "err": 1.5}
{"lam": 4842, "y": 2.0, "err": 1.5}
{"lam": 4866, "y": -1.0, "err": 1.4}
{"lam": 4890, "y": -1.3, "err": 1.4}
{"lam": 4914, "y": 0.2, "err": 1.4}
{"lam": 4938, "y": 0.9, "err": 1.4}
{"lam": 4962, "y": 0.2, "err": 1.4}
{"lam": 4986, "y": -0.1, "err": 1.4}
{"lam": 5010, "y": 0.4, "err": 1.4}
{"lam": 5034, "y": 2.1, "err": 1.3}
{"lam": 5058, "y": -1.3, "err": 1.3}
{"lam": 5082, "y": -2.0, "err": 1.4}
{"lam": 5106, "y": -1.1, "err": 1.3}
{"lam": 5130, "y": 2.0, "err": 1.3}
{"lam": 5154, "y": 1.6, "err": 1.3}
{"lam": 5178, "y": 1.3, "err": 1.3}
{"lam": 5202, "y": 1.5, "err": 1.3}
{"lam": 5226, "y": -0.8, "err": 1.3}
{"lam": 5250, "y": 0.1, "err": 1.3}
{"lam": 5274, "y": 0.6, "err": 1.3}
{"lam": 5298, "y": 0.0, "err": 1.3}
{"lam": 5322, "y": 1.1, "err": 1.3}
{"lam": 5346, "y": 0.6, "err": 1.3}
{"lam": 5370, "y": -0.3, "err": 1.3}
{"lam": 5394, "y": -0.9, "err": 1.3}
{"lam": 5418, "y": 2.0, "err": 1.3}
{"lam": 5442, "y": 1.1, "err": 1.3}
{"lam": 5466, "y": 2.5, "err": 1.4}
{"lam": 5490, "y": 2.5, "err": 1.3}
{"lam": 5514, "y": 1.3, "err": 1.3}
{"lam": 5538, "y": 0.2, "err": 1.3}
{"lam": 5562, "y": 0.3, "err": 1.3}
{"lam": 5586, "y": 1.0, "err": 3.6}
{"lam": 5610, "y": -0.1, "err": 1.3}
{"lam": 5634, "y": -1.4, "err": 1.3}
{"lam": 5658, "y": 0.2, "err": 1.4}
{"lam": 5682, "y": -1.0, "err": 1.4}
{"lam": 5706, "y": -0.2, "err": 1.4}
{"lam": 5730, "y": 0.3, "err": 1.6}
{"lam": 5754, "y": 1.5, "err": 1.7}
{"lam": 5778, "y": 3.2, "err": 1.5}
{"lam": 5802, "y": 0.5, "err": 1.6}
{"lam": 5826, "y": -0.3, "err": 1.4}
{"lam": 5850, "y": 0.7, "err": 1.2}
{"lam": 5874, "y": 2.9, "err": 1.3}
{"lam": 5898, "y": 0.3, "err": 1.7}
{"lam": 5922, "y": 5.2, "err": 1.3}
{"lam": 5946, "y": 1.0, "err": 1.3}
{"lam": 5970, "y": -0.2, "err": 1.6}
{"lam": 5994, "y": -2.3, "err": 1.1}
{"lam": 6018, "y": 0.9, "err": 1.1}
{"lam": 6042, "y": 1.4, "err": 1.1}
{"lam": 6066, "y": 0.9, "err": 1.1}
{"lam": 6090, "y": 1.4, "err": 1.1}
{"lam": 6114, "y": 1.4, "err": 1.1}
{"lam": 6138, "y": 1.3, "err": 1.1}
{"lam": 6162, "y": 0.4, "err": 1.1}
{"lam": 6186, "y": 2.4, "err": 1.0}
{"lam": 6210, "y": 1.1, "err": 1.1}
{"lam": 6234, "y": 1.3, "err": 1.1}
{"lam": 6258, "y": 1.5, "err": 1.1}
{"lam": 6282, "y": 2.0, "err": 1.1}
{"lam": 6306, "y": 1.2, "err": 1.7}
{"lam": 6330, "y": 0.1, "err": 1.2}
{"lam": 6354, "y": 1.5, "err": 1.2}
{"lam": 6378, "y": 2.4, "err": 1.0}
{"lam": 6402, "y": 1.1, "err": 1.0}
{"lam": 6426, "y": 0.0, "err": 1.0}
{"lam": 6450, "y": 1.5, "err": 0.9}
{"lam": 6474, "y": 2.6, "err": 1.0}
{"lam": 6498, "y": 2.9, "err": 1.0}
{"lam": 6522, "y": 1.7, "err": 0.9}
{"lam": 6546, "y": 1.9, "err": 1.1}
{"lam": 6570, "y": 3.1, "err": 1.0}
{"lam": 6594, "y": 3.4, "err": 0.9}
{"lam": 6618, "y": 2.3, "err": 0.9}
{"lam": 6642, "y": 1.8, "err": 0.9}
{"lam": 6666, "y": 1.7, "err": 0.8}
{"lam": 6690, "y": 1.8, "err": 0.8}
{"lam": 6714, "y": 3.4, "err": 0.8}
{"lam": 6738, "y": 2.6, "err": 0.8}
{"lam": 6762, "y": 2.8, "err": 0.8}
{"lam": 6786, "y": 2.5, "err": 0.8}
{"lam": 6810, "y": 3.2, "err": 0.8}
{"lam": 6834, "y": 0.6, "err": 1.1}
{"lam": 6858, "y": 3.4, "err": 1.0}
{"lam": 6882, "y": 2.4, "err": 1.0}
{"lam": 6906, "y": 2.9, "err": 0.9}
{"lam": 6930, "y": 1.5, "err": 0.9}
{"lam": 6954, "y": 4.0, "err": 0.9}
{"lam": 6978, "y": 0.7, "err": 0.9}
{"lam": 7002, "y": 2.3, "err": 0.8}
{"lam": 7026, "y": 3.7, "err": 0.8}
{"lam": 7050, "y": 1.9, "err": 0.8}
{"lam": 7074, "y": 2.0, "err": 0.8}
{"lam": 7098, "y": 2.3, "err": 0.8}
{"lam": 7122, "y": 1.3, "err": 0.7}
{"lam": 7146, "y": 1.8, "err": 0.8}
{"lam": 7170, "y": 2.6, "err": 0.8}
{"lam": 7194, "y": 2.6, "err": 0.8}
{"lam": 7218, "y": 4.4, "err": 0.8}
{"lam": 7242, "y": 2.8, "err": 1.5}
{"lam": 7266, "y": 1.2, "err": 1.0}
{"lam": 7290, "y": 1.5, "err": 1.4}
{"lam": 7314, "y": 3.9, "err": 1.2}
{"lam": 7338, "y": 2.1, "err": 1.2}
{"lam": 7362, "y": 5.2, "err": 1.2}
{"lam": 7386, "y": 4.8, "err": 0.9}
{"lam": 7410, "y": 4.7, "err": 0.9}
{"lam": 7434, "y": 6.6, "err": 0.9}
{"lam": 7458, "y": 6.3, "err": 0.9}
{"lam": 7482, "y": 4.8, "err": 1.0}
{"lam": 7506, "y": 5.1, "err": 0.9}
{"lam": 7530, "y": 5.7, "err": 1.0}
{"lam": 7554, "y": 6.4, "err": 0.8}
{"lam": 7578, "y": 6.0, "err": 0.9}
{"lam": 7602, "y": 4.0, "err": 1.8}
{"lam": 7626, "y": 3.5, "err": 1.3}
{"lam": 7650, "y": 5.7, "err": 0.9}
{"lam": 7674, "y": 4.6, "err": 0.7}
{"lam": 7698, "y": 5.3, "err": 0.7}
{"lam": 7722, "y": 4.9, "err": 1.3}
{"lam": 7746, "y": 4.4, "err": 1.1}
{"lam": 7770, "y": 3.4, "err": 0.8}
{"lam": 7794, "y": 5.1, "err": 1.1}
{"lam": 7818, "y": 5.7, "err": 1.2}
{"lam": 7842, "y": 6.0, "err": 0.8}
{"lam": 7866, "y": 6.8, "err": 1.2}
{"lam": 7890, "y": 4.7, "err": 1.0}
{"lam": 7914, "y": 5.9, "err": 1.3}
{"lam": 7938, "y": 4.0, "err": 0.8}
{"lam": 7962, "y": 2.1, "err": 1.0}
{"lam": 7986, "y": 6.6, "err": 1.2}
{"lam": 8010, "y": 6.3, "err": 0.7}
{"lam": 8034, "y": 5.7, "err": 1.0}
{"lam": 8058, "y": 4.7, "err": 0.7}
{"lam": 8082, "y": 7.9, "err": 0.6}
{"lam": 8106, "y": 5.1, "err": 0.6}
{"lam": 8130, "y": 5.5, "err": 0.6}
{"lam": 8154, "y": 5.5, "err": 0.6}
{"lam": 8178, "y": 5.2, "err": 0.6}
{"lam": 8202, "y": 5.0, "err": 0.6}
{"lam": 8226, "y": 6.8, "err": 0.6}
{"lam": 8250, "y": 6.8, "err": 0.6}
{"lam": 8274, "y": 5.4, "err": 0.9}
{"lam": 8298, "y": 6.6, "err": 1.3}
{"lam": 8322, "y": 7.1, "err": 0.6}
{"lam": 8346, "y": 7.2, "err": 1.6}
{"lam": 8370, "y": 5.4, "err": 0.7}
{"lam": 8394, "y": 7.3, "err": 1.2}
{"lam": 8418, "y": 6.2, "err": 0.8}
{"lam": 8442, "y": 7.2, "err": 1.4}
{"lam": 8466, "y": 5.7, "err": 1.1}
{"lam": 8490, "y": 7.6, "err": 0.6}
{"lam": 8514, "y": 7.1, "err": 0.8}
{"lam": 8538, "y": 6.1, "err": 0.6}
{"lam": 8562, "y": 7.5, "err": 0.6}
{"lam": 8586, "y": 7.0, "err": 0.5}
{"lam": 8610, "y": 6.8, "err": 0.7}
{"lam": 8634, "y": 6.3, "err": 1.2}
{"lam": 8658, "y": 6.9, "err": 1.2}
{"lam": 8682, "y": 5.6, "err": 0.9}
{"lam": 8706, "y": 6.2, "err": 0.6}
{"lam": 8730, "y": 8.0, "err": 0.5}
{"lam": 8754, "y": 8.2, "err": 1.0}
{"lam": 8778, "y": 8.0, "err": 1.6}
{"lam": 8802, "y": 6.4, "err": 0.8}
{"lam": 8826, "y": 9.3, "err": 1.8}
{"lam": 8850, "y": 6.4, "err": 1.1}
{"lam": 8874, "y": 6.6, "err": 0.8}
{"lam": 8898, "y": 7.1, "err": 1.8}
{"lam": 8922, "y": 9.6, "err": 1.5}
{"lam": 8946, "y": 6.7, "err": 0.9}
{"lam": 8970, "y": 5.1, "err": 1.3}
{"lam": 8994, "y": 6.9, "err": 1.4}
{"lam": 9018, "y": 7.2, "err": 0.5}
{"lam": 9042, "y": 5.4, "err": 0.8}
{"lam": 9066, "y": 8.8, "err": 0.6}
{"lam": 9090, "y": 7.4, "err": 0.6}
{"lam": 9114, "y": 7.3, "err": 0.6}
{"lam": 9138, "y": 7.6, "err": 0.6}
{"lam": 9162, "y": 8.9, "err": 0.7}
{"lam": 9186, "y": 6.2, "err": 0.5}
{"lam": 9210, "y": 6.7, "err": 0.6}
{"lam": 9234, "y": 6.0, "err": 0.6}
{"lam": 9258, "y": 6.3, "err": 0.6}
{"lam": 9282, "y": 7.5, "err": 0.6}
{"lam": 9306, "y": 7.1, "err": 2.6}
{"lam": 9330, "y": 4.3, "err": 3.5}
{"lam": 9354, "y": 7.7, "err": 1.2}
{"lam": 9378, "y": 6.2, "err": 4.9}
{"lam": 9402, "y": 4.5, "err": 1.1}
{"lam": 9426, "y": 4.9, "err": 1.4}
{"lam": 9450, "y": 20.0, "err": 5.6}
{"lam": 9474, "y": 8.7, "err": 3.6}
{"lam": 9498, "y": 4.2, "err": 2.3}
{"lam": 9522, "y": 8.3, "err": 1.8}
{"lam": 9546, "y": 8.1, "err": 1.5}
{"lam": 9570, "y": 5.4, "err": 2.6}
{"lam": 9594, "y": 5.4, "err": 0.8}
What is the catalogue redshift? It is 0.85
